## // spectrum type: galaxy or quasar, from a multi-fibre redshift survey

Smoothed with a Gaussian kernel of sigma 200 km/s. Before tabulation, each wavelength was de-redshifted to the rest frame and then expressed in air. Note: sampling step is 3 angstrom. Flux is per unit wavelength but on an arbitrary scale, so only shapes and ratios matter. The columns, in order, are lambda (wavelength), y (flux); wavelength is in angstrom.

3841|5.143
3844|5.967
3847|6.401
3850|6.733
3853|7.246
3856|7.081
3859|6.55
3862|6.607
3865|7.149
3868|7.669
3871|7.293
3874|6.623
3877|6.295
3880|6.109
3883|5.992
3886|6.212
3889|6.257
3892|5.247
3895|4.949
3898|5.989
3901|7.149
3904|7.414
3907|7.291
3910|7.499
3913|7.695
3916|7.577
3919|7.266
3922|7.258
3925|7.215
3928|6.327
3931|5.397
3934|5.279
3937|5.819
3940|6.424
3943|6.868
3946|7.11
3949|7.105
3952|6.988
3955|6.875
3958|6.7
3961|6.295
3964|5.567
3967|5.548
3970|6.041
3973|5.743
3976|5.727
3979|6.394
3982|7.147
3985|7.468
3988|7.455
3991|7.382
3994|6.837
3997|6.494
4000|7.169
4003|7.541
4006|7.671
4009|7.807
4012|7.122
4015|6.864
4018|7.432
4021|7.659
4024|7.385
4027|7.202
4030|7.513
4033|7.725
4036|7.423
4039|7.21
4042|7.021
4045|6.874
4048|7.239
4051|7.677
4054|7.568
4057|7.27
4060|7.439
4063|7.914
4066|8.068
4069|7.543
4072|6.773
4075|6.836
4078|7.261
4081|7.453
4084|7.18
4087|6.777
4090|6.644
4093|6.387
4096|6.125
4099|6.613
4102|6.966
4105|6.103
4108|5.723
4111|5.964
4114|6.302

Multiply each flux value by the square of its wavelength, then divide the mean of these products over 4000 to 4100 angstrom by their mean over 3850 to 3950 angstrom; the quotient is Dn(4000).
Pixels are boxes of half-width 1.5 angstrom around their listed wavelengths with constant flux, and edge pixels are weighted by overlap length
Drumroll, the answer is 1.2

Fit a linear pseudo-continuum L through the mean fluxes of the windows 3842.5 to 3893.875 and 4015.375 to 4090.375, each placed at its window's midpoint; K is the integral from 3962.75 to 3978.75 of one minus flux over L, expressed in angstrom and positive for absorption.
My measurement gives 2.7 angstrom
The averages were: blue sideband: 6.54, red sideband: 7.33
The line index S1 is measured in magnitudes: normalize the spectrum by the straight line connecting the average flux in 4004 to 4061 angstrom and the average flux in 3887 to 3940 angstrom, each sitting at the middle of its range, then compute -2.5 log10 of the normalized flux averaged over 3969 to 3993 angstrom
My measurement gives 0.05 mag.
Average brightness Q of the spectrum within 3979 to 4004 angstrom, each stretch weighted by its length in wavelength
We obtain 7.13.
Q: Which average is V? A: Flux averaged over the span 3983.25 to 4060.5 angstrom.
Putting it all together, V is 7.32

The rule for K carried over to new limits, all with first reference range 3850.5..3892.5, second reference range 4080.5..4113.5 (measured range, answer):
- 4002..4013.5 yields -1.72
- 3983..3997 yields -1.35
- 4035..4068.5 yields -4.62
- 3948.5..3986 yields 1.02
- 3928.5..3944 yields 1.51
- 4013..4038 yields -3.23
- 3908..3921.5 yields -1.79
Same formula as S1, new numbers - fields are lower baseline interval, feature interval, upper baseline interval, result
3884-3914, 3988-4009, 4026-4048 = -0.03 mag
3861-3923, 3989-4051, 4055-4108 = -0.06 mag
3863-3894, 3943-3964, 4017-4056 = 0.02 mag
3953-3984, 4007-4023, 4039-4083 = -0.09 mag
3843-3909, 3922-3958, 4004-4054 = 0.06 mag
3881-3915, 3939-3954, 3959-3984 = -0.11 mag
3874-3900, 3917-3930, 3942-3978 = -0.14 mag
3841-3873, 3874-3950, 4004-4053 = 0.07 mag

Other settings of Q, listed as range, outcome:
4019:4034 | 7.49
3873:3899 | 5.95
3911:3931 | 7.09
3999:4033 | 7.41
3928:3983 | 6.27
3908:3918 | 7.56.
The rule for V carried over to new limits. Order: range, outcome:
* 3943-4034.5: 6.93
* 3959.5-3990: 6.36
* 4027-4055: 7.35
